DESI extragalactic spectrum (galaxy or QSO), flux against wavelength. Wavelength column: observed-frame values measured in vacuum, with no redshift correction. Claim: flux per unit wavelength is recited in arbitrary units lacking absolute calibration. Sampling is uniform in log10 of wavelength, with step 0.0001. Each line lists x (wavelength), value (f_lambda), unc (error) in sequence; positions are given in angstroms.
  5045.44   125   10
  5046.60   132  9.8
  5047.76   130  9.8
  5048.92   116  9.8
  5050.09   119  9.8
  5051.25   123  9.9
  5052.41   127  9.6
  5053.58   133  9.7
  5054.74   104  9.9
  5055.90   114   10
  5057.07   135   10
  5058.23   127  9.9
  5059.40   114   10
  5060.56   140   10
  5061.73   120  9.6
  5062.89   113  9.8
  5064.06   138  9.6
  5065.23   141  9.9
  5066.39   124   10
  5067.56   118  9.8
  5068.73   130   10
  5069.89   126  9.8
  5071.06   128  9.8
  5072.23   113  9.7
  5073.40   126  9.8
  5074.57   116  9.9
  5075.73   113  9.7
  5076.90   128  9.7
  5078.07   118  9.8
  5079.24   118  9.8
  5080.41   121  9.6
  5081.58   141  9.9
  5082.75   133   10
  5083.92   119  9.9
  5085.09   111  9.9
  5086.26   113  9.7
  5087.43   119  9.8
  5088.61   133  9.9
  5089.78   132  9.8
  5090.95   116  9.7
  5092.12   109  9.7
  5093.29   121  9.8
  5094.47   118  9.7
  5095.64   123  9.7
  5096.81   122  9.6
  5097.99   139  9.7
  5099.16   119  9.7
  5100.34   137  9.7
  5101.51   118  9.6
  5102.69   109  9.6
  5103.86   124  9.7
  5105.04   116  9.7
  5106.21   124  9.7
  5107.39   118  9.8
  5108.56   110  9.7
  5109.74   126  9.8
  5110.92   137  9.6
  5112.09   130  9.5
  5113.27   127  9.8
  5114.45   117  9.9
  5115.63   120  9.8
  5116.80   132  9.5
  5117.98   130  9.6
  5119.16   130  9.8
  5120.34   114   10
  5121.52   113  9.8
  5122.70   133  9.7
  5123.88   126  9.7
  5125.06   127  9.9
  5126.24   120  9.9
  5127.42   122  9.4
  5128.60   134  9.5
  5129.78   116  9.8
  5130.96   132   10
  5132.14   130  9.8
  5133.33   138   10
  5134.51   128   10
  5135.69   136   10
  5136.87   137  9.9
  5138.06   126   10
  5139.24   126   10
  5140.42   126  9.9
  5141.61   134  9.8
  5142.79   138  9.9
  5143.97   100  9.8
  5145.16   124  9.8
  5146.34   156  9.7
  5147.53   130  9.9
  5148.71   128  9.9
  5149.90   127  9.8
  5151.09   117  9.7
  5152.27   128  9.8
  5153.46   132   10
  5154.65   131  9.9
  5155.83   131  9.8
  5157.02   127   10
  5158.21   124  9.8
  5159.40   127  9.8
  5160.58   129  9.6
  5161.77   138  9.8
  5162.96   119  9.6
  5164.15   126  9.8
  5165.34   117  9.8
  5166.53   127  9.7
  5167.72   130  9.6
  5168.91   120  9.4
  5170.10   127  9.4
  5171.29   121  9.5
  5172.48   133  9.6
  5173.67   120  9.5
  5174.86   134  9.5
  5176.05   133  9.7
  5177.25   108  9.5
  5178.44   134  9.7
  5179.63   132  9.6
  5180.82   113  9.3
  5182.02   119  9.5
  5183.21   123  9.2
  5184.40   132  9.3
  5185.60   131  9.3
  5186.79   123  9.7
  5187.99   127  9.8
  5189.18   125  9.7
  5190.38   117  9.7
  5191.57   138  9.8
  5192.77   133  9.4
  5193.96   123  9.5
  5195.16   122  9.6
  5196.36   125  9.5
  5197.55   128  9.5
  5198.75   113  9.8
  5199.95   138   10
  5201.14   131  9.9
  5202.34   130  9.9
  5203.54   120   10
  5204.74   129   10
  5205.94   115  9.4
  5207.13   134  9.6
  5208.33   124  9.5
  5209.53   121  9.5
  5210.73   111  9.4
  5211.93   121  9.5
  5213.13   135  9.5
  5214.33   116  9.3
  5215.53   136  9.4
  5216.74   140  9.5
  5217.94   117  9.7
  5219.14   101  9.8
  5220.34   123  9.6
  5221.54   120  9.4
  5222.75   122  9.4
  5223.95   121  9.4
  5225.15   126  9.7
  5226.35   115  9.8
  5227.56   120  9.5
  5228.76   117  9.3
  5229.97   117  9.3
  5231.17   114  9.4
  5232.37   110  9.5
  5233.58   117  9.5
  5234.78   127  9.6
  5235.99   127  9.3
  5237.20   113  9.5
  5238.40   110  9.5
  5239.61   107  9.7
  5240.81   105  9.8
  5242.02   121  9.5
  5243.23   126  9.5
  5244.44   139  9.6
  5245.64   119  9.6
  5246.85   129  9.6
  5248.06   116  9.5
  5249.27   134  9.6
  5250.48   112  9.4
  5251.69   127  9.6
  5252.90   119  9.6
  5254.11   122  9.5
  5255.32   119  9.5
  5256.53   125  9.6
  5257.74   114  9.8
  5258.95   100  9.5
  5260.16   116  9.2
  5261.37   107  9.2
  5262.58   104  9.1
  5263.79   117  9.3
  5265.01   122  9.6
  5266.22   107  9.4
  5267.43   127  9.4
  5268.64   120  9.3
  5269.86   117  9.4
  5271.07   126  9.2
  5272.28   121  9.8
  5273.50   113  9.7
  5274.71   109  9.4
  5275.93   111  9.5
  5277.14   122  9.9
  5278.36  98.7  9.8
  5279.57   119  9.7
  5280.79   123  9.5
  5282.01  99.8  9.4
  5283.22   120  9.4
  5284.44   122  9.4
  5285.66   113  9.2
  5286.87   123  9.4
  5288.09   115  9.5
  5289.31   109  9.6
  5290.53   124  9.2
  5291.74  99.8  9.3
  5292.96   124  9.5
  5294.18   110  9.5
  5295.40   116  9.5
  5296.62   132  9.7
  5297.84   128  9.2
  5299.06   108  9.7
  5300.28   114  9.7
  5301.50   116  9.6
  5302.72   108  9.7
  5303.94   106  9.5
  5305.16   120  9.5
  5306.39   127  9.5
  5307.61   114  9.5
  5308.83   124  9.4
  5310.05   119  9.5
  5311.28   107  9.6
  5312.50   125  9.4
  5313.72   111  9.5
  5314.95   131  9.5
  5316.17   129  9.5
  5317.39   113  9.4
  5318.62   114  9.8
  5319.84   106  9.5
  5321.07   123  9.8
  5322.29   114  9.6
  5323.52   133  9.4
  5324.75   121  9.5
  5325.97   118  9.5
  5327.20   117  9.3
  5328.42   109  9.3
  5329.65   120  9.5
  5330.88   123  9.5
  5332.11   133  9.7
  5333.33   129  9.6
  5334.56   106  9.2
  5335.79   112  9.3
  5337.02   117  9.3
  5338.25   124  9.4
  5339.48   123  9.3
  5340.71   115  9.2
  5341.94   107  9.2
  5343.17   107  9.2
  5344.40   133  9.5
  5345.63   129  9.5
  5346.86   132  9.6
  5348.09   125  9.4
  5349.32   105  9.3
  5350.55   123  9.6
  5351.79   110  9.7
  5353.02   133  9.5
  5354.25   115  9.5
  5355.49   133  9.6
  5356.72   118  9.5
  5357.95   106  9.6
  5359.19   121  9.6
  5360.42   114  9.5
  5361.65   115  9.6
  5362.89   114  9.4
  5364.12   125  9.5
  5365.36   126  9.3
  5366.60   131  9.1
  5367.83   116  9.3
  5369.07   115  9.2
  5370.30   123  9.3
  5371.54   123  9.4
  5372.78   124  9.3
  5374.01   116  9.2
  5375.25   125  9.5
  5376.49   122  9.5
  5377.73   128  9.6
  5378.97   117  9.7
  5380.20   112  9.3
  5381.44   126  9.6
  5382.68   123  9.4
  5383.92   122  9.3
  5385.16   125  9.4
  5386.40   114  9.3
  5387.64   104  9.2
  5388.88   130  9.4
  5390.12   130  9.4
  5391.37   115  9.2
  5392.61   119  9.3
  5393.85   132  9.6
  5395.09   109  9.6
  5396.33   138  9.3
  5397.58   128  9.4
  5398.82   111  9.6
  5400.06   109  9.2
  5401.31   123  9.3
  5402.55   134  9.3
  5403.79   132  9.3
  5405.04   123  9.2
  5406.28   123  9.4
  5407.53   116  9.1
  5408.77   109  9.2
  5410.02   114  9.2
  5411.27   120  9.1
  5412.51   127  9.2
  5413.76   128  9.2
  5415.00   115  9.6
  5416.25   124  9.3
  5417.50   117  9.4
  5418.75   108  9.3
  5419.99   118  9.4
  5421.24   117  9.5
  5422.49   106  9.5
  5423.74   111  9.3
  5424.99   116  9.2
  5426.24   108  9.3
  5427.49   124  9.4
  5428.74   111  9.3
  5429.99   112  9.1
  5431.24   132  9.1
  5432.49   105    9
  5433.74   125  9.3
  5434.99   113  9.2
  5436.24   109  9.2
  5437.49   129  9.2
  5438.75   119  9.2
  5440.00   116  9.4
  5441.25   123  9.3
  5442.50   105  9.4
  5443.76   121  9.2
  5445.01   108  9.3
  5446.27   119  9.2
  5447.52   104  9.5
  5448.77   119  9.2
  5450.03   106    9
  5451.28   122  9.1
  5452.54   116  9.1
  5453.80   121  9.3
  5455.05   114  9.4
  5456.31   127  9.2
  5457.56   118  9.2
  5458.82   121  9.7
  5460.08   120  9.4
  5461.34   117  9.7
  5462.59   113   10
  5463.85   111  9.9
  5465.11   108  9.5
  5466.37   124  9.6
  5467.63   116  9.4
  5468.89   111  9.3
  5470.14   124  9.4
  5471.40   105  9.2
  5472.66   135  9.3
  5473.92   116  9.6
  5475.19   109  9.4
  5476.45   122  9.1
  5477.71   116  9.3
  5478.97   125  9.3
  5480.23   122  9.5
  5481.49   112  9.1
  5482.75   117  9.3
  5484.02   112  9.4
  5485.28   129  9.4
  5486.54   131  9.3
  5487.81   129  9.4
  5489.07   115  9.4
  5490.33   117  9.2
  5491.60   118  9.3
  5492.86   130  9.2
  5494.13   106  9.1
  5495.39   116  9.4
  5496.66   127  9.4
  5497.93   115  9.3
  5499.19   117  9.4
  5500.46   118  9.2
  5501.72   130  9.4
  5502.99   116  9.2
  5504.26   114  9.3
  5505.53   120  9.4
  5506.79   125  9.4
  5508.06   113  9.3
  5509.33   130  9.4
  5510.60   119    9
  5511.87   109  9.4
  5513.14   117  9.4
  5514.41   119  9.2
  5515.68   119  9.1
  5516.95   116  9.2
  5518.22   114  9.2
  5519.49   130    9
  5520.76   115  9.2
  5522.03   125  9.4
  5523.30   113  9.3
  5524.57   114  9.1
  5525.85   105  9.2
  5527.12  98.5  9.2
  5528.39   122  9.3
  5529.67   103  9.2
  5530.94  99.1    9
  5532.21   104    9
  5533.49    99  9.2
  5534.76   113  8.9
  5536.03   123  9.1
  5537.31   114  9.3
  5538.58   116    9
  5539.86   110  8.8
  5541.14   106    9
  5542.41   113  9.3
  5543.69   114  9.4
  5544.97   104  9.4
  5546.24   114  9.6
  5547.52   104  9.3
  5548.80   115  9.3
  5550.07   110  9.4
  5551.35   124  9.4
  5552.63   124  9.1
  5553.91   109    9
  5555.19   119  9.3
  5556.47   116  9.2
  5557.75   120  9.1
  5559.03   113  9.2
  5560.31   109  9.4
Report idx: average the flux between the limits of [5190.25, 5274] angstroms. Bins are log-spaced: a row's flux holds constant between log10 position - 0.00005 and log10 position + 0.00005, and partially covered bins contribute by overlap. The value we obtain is 121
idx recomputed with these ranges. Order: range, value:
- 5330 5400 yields 120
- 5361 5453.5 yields 119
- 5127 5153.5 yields 129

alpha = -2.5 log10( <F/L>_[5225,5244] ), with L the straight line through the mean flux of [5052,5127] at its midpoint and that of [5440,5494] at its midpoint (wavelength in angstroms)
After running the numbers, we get 0.04 mag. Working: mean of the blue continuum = 123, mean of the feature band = 117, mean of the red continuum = 118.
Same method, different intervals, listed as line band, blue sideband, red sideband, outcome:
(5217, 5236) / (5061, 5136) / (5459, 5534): 0.03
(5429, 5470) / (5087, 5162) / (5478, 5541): 0.02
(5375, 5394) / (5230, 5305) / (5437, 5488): -0.03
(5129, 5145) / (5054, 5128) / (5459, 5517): -0.05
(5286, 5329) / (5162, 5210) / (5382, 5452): 0.04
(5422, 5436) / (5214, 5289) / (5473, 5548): 0.02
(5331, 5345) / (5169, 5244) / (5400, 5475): 0.01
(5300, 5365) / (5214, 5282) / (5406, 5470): -0.01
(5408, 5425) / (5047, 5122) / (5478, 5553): 0.01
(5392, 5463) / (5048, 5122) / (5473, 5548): -0.01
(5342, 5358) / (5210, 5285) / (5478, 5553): -0.03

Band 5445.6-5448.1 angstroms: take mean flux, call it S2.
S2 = 112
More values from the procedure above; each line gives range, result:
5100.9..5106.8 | 118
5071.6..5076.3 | 117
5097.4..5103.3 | 124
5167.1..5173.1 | 126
